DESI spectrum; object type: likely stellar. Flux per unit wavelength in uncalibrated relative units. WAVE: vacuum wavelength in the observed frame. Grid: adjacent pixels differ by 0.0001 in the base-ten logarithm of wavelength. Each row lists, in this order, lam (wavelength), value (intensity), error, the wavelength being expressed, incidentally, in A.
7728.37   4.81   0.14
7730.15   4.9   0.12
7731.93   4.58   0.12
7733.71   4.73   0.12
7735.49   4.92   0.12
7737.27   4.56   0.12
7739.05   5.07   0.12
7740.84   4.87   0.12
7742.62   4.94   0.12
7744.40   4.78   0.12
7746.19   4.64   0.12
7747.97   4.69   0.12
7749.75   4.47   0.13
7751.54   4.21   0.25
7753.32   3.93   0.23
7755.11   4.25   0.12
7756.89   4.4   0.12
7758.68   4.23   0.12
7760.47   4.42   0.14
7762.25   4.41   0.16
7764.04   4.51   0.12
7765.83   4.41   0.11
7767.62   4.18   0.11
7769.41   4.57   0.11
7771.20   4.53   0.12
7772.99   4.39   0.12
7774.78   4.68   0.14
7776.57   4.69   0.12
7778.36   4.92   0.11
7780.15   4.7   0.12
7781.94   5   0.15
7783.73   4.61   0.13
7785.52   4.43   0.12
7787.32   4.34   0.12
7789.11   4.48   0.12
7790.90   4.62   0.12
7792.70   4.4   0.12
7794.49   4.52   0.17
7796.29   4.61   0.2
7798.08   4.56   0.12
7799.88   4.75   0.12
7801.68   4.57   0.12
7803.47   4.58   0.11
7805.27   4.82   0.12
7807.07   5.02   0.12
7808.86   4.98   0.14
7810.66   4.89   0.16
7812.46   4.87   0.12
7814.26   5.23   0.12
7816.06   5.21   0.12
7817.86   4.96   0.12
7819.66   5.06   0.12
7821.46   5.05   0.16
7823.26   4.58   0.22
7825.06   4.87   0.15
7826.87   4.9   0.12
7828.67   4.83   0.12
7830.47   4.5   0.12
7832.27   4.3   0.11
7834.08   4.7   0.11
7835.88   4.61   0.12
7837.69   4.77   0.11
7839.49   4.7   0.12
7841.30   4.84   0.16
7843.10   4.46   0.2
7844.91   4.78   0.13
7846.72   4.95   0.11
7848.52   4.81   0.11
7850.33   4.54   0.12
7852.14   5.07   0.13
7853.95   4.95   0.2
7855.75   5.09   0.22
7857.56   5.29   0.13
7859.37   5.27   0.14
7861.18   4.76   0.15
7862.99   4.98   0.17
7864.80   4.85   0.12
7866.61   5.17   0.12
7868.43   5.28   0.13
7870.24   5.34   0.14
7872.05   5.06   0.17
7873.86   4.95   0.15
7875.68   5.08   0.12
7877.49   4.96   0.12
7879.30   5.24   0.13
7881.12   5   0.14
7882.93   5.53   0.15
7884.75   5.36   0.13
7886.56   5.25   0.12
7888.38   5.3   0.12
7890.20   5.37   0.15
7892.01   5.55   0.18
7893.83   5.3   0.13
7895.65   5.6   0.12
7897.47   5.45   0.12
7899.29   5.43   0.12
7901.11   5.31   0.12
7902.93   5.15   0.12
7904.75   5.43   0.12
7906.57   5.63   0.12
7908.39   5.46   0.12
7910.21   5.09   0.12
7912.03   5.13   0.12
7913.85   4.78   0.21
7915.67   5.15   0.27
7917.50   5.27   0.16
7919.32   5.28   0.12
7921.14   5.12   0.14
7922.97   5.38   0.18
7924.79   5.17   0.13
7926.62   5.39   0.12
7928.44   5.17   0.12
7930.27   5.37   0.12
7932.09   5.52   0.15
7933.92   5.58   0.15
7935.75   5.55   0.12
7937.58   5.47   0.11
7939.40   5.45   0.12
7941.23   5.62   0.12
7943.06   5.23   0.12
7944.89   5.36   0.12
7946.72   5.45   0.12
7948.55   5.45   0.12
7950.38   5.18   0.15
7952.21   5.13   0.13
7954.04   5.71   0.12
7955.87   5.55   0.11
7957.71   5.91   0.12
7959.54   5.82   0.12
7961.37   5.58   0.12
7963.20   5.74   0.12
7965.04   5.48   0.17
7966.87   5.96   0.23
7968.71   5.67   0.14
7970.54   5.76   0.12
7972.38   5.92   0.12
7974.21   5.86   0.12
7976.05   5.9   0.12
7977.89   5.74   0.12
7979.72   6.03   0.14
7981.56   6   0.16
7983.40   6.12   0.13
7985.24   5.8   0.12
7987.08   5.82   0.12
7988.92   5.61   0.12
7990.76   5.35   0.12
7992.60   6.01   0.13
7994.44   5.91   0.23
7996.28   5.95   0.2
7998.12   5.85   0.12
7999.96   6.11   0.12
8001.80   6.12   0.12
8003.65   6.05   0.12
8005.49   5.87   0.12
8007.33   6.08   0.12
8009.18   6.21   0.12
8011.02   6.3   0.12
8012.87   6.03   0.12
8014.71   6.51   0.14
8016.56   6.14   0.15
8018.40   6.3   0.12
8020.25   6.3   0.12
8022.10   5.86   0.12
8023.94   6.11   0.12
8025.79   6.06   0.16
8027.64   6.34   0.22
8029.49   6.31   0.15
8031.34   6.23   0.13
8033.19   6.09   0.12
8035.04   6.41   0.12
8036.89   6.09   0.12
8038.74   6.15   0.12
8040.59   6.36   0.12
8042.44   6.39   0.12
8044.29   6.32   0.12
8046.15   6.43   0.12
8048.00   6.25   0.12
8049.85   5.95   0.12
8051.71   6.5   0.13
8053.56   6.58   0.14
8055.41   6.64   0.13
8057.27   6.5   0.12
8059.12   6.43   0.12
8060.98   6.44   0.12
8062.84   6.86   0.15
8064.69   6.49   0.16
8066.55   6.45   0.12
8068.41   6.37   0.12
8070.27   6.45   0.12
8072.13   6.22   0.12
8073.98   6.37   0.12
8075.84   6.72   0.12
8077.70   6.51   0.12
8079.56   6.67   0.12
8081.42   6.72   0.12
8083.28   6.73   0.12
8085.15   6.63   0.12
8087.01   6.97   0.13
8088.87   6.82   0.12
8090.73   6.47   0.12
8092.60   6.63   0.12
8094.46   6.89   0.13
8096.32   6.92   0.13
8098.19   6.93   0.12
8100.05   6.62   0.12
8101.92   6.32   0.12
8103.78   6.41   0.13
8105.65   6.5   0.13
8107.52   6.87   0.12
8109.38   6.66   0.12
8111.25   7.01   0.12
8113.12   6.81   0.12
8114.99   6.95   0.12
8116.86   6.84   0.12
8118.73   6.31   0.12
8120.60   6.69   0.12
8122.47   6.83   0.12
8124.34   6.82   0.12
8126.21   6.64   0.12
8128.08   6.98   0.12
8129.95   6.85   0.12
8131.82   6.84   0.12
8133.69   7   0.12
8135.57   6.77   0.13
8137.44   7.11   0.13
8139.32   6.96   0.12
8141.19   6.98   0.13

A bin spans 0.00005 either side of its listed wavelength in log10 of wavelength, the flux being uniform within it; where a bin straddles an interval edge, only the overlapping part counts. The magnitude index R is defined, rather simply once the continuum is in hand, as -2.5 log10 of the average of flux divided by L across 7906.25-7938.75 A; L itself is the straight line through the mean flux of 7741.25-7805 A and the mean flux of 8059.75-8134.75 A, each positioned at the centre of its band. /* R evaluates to 0.04 mag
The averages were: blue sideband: 4.53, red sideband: 6.68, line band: 5.3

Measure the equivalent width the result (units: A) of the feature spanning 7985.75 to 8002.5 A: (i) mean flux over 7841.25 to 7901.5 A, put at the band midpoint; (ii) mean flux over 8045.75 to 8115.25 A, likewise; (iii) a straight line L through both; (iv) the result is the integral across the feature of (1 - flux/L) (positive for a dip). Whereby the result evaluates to 0.38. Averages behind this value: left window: 5.13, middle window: 5.86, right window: 6.6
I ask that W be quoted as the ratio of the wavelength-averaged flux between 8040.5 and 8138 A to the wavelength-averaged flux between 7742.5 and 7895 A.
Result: 1.4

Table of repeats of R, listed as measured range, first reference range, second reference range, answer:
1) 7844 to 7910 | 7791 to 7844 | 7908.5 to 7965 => -0.02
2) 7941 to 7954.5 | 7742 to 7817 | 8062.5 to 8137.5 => 0.07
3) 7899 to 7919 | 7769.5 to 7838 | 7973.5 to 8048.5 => 0.03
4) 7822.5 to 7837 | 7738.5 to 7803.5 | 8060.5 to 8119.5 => 0.06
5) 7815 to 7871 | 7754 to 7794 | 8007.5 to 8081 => 0.02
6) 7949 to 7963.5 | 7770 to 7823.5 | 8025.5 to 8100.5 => 0.04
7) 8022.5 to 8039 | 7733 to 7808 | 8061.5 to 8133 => 0.01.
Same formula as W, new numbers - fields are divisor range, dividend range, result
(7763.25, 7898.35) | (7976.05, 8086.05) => 1.28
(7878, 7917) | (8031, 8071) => 1.20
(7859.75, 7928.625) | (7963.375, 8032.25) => 1.14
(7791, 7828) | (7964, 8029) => 1.24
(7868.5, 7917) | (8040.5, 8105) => 1.24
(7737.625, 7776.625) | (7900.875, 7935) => 1.17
